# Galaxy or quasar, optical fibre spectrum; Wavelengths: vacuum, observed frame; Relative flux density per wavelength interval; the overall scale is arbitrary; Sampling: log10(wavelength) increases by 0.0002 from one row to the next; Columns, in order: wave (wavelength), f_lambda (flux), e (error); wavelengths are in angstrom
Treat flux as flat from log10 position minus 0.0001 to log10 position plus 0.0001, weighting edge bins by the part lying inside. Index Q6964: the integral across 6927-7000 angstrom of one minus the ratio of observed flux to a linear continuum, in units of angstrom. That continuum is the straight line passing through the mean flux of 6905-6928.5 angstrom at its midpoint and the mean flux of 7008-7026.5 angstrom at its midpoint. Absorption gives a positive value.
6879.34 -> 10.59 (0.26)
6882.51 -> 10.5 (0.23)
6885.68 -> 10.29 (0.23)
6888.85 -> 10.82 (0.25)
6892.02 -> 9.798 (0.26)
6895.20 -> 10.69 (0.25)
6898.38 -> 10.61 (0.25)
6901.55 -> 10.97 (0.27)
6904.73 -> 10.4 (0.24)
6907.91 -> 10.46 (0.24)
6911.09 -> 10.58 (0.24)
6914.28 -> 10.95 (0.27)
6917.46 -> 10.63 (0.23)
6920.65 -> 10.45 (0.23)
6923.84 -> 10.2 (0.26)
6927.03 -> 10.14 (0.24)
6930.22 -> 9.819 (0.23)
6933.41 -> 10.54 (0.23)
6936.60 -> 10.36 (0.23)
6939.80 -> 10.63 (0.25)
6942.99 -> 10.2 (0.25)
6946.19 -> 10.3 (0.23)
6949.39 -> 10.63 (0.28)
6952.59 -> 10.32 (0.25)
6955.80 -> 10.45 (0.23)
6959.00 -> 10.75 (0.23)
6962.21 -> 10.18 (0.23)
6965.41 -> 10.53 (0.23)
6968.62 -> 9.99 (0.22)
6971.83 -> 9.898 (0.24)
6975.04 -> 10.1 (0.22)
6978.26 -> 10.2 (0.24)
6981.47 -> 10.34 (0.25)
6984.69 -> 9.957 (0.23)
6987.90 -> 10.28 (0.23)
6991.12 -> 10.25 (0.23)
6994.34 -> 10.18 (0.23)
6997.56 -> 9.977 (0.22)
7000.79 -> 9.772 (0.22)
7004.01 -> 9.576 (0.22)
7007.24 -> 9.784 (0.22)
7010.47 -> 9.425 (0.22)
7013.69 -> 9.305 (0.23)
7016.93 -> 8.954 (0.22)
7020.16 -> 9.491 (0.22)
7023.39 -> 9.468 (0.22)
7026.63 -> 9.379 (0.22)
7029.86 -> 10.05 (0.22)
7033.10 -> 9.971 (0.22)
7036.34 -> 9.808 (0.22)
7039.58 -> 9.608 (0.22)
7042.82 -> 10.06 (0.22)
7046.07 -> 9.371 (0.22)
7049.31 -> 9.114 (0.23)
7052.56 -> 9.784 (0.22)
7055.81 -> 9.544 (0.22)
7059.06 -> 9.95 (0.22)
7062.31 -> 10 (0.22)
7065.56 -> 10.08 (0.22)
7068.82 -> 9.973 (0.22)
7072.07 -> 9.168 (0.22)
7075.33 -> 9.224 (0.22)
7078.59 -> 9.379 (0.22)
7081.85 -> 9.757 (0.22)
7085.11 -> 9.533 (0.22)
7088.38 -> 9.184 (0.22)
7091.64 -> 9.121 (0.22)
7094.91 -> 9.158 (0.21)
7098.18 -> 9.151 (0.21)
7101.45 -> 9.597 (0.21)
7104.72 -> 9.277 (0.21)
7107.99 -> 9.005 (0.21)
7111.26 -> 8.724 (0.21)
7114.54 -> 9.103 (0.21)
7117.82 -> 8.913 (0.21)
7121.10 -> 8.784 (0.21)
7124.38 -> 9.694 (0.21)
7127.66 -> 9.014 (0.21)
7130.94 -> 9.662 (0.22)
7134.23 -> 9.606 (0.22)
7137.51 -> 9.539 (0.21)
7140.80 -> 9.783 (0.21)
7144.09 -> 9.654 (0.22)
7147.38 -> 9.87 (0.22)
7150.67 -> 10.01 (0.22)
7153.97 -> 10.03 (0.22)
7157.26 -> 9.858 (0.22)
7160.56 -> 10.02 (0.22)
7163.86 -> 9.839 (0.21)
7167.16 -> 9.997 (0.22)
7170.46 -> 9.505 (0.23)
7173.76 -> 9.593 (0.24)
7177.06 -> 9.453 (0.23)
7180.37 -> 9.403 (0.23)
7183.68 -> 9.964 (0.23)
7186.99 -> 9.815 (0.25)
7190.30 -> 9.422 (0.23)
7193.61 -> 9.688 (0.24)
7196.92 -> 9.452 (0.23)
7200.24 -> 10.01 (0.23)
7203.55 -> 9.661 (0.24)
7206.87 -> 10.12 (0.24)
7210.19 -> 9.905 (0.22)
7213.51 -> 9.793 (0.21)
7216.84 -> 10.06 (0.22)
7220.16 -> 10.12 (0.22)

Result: -2.2 angstrom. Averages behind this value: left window 10.5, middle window 10.3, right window 9.35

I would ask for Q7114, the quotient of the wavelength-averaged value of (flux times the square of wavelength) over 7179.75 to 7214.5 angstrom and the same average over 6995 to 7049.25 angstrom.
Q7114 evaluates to 1.07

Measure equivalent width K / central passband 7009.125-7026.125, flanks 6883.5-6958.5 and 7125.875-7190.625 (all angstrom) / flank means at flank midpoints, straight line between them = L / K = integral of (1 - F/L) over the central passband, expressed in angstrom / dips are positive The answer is 1.4 angstrom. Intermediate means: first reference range 10.4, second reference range 9.71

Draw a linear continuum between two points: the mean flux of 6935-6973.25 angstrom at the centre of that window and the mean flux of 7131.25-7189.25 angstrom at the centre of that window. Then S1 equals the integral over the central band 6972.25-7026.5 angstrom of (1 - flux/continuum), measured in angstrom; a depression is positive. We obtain 2.2 angstrom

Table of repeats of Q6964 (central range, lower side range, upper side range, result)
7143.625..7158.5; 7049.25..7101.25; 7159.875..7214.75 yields -0.4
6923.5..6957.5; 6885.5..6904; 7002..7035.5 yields -0.5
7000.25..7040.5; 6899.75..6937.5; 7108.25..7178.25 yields 1.9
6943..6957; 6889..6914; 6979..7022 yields -0.3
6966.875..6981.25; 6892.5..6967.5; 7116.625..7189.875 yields 0.3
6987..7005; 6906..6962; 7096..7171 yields 0.2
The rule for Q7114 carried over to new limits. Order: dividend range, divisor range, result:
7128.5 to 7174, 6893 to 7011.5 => 1.01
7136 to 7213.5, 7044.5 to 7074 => 1.04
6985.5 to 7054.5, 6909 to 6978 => 0.96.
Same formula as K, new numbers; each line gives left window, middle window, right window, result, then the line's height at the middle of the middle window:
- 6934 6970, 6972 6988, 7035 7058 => 0.04 angstrom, 10.2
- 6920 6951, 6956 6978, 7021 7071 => -0.21 angstrom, 10.2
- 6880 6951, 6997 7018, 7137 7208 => 1.38 angstrom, 10.2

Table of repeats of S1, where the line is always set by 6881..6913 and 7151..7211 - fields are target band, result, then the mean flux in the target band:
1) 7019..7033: 0.73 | 9.64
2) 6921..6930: 0.25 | 10.2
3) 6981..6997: 0.15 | 10.2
